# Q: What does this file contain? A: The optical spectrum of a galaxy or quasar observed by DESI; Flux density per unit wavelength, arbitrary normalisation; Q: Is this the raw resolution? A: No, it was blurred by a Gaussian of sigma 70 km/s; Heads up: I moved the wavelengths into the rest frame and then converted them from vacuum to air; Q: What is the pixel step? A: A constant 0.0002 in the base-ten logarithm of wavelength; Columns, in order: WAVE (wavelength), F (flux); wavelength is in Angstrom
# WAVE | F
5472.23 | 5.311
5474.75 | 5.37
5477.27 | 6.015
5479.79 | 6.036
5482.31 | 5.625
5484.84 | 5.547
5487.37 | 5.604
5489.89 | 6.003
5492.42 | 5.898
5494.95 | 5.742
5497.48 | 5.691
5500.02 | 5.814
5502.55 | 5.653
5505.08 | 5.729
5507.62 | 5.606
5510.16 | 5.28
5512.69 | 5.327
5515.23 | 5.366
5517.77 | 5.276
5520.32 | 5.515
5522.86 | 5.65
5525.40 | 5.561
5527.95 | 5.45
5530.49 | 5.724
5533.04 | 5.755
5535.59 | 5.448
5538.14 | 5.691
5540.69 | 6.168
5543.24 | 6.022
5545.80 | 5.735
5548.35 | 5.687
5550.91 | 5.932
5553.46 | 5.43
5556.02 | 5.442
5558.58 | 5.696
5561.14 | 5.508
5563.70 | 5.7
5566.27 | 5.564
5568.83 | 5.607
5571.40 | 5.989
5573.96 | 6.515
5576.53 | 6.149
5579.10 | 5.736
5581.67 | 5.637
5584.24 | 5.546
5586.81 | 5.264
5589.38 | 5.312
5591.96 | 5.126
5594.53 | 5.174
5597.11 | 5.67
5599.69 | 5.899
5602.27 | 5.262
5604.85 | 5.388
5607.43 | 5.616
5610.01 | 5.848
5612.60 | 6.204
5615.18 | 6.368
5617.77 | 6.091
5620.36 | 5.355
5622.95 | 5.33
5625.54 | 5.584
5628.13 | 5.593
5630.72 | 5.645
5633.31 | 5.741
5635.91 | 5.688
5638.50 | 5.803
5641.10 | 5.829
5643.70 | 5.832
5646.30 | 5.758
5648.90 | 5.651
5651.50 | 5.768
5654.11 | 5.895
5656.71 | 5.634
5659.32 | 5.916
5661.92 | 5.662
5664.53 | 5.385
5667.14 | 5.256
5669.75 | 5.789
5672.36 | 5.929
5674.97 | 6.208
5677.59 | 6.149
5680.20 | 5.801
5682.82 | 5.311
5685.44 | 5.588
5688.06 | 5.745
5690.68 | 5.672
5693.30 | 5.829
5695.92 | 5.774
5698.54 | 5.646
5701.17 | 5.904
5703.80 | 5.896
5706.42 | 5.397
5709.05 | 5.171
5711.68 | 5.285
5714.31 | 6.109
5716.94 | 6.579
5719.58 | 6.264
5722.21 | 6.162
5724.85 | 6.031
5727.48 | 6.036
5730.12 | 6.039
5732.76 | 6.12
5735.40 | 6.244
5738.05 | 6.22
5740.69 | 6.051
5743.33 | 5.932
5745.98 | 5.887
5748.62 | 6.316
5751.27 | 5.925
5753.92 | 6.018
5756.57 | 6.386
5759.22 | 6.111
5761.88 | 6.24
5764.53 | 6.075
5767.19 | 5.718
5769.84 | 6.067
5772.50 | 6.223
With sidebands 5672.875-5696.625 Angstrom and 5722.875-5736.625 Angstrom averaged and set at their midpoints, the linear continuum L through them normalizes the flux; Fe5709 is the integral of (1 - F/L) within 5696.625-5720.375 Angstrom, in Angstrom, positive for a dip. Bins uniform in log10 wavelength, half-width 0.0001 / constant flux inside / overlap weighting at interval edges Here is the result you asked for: 0.6 Angstrom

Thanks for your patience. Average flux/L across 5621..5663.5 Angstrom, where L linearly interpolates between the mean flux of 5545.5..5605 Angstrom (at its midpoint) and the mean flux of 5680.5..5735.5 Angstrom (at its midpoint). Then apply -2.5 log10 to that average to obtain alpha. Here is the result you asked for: 0.006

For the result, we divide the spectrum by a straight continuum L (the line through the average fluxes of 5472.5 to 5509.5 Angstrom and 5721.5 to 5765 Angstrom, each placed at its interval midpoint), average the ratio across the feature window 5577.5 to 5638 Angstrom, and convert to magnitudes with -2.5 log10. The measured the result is 0.053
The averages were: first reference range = 5.72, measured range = 5.62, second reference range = 6.11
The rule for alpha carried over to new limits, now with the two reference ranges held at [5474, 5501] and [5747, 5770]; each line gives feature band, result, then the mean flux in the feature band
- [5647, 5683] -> 0.04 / 5.75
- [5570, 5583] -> -0.02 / 6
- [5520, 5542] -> 0.03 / 5.67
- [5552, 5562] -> 0.06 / 5.53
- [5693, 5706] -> 0.04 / 5.78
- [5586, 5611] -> 0.09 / 5.46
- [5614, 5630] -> 0.04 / 5.71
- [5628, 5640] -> 0.04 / 5.71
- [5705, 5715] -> 0.11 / 5.46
